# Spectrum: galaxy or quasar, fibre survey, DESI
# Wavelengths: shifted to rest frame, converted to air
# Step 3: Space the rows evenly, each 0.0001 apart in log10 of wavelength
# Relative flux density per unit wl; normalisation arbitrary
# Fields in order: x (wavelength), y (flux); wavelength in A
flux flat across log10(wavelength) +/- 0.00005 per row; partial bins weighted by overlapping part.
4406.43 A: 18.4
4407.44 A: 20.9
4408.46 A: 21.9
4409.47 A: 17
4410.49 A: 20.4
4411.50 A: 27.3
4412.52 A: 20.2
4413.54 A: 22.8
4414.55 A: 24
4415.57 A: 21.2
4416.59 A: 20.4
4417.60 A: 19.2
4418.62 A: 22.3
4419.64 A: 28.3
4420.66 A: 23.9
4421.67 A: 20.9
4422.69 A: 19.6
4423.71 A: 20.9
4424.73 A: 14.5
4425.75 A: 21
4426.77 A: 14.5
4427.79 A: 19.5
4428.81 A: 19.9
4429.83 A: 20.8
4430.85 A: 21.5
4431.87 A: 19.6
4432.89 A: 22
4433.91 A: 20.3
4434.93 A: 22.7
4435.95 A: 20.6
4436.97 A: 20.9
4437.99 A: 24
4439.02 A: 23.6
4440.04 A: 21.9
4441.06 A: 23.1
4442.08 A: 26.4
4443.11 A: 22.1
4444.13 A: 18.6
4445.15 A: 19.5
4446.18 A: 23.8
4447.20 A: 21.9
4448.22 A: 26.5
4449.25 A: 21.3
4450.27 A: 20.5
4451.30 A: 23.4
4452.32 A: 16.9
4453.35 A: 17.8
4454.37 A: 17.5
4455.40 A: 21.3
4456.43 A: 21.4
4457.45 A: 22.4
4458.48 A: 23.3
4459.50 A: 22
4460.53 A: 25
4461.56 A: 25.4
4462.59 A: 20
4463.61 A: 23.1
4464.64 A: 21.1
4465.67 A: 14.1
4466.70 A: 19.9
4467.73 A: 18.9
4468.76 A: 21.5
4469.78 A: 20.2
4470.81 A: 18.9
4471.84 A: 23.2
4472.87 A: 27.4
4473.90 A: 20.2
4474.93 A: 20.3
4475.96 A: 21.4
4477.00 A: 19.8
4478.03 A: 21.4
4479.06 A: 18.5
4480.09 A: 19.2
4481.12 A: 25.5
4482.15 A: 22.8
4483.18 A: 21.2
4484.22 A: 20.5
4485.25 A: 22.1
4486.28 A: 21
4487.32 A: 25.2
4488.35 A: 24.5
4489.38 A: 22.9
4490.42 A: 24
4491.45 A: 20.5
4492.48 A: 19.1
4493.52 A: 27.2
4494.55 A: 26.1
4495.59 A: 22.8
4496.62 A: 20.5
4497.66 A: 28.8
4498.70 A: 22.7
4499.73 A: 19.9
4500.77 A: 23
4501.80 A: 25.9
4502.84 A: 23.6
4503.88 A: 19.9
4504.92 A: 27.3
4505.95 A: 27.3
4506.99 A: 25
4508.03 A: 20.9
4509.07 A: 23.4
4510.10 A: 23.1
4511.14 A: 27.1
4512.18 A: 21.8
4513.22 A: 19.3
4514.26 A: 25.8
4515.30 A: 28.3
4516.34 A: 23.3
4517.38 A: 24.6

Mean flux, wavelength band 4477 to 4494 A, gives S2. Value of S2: 22.1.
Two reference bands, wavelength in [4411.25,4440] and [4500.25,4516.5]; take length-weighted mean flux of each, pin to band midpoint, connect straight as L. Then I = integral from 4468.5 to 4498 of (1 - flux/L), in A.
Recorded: 1.2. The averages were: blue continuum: 21.3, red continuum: 24.1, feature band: 22.3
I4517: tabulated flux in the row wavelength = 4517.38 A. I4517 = 24.6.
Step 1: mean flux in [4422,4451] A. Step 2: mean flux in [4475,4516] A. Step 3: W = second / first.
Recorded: 1.1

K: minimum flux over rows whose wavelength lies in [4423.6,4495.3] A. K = 14.1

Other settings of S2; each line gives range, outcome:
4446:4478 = 21.3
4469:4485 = 21.4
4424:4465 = 21.3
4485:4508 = 23.6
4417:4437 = 20.6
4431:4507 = 22.1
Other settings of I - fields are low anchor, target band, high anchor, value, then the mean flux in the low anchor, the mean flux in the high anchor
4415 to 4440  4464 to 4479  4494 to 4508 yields 1.45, 20.9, 24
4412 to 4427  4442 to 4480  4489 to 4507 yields 2.07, 21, 23.7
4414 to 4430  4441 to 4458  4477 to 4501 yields 0.03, 20.7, 22.5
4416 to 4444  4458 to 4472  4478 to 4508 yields 0.70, 21.2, 23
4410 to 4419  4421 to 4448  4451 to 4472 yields 0.55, 22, 20.8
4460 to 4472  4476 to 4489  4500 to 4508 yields 0.30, 20.9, 24.2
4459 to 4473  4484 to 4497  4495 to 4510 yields 0.00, 21.3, 23.6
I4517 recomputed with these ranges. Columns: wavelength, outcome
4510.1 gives 23.1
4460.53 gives 25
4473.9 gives 20.2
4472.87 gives 27.4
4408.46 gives 21.9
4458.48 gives 23.3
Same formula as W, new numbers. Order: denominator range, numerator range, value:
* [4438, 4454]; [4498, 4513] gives 1.08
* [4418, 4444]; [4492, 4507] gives 1.12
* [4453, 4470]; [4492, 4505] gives 1.12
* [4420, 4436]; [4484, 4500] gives 1.14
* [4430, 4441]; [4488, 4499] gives 1.08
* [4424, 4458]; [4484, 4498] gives 1.11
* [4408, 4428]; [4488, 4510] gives 1.12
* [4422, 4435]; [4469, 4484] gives 1.09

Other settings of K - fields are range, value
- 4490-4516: 19.1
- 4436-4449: 18.6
